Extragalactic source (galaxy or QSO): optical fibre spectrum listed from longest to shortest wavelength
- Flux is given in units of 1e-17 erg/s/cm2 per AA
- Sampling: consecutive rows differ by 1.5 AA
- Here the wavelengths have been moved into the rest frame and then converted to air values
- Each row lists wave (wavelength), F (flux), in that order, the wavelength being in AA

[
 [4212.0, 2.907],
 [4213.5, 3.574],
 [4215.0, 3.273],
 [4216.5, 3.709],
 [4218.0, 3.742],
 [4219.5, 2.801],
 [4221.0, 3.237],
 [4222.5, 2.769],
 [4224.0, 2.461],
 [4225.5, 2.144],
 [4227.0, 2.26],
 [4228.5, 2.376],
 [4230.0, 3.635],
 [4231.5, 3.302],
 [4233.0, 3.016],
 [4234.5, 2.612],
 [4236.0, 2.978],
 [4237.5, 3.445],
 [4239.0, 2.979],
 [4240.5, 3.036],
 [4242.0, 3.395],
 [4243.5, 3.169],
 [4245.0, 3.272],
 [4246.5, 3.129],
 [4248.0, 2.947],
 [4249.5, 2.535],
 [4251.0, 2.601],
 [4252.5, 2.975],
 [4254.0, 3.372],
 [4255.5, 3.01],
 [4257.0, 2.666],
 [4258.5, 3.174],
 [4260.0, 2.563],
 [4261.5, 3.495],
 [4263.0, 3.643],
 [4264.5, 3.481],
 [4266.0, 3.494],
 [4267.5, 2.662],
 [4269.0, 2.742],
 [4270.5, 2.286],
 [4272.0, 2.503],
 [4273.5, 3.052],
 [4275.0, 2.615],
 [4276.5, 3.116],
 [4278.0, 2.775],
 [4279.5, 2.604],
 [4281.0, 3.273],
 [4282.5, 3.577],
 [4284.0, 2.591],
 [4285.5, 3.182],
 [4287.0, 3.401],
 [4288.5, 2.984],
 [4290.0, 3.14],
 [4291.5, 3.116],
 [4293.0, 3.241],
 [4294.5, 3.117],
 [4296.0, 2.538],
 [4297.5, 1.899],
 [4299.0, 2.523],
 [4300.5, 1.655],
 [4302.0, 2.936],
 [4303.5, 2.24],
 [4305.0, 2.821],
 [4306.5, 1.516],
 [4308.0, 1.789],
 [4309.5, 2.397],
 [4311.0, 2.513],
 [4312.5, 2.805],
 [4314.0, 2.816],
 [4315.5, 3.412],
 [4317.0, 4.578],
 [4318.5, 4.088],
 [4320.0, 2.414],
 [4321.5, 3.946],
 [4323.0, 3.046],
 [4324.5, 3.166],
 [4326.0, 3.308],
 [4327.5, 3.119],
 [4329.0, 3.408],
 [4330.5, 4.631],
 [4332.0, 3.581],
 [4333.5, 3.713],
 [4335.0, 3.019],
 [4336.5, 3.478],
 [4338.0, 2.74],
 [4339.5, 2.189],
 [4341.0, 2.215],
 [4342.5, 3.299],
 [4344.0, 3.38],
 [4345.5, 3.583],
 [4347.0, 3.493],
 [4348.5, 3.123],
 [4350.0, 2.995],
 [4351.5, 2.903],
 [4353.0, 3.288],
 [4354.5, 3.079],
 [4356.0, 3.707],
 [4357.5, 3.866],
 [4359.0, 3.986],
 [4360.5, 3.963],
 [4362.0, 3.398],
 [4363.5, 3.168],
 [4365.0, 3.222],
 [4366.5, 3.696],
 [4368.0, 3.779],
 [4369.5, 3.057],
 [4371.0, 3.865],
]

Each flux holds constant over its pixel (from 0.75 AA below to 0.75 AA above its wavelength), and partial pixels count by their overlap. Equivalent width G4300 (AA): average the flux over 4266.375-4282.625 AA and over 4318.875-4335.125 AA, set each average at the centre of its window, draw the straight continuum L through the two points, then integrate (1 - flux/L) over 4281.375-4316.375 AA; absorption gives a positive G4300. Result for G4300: 4.21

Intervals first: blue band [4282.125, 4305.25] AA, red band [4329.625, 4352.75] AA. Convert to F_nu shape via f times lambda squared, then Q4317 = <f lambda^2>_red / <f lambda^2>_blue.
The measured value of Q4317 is 1.18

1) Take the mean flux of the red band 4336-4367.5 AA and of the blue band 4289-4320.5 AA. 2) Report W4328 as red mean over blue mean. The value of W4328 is 1.19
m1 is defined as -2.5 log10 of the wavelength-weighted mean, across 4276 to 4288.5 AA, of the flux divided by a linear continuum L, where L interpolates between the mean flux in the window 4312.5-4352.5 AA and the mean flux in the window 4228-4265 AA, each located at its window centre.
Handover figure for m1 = 0.04 mag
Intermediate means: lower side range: 3.07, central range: 3.06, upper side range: 3.28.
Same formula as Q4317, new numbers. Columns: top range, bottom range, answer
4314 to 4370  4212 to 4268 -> 1.16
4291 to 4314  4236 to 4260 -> 0.84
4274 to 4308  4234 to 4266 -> 0.91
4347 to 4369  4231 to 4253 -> 1.20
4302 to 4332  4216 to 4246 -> 1.06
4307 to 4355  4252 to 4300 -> 1.10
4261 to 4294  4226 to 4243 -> 1.04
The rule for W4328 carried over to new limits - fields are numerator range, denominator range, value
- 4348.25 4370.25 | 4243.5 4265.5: 1.11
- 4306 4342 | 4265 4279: 1.10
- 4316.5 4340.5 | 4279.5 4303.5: 1.19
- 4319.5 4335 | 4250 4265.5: 1.11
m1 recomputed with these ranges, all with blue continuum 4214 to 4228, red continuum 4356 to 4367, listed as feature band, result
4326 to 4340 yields 0.044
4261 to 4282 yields 0.069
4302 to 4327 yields 0.160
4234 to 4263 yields 0.011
